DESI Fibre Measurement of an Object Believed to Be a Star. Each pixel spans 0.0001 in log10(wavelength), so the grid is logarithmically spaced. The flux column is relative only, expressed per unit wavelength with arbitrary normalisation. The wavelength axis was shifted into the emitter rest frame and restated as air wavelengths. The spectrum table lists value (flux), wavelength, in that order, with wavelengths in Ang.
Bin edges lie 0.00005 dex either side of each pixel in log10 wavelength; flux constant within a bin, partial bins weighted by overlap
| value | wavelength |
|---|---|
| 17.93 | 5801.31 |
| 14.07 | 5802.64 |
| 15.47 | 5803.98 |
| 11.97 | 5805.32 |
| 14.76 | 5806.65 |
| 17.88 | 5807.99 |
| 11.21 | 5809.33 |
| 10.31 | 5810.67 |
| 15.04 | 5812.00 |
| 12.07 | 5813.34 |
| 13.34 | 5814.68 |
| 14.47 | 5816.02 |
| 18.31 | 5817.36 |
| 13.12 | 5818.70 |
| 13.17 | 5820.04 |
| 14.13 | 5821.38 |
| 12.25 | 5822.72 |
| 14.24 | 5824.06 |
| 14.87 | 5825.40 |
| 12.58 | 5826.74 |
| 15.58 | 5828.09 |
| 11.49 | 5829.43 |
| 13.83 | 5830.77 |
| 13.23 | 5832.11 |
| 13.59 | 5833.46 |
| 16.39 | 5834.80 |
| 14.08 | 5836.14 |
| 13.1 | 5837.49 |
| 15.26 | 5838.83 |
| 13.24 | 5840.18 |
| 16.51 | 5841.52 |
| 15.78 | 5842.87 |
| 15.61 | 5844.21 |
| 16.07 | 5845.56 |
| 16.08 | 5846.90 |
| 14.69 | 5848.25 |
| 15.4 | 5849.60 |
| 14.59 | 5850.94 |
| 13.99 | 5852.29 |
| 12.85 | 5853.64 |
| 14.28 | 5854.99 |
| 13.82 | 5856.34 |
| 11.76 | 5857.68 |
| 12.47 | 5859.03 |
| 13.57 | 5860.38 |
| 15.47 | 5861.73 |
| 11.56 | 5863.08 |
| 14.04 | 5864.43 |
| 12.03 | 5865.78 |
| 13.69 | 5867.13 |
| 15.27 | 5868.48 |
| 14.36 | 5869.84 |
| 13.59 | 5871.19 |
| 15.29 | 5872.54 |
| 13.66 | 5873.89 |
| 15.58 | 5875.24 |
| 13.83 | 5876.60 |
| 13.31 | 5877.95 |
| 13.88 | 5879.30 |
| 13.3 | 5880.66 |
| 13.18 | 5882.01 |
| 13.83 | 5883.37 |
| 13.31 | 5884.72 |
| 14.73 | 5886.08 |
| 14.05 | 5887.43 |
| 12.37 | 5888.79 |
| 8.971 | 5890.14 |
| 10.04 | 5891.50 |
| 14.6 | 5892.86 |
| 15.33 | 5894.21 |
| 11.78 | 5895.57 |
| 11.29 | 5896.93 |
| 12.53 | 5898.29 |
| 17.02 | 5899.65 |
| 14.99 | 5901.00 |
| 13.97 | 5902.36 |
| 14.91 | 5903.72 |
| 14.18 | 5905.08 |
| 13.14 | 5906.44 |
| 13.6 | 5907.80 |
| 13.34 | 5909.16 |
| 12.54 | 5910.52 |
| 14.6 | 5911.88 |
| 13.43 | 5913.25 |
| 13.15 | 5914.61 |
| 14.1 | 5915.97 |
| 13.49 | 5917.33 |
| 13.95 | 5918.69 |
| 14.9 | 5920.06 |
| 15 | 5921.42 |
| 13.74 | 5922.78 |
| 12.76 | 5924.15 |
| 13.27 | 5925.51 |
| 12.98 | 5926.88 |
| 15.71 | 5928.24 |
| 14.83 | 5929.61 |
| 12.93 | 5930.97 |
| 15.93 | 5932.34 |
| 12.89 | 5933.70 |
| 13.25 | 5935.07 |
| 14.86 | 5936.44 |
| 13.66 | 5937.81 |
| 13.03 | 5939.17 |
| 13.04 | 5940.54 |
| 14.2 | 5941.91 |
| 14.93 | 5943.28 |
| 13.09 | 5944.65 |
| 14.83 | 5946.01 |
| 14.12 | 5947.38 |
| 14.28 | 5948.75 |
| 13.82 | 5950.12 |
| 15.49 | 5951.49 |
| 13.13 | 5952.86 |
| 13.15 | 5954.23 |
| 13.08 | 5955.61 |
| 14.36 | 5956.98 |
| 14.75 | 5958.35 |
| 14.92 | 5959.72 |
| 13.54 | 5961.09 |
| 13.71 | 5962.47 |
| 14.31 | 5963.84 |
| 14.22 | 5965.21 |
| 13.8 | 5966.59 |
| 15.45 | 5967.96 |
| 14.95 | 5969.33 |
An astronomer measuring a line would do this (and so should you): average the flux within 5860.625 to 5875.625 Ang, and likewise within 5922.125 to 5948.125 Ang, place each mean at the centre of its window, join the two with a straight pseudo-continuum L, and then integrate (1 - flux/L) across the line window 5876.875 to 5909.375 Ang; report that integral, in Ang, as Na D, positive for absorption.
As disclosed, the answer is 1.3 Ang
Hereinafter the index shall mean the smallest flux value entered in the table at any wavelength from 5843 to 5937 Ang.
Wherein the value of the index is 8.971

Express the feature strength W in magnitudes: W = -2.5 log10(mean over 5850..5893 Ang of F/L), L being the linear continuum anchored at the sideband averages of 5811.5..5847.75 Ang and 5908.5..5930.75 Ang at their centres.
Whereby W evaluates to 0.05 mag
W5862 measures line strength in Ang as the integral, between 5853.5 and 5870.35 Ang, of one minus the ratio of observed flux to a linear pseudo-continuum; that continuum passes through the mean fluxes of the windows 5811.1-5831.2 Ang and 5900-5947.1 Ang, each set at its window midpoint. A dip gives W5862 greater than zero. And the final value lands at 0.49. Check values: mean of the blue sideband 13.9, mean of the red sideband 13.9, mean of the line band 13.5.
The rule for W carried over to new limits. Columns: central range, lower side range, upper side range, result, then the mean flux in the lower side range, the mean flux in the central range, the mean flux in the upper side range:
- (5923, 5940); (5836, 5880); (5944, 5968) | 0.022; 14.2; 13.8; 14.1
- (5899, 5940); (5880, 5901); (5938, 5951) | -0.033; 13.2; 14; 13.9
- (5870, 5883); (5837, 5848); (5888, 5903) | -0.014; 15.2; 14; 13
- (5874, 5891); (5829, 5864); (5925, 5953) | 0.063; 14.2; 13.3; 14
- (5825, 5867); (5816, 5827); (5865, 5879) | 0.000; 14.2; 14.1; 14.1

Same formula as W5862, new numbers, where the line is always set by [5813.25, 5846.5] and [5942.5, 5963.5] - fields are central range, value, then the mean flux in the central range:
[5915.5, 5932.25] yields 0.1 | 14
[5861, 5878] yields 0.3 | 14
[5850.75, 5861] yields 0.6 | 13.4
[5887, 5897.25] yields 1.4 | 12.3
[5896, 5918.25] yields 0.7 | 13.7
